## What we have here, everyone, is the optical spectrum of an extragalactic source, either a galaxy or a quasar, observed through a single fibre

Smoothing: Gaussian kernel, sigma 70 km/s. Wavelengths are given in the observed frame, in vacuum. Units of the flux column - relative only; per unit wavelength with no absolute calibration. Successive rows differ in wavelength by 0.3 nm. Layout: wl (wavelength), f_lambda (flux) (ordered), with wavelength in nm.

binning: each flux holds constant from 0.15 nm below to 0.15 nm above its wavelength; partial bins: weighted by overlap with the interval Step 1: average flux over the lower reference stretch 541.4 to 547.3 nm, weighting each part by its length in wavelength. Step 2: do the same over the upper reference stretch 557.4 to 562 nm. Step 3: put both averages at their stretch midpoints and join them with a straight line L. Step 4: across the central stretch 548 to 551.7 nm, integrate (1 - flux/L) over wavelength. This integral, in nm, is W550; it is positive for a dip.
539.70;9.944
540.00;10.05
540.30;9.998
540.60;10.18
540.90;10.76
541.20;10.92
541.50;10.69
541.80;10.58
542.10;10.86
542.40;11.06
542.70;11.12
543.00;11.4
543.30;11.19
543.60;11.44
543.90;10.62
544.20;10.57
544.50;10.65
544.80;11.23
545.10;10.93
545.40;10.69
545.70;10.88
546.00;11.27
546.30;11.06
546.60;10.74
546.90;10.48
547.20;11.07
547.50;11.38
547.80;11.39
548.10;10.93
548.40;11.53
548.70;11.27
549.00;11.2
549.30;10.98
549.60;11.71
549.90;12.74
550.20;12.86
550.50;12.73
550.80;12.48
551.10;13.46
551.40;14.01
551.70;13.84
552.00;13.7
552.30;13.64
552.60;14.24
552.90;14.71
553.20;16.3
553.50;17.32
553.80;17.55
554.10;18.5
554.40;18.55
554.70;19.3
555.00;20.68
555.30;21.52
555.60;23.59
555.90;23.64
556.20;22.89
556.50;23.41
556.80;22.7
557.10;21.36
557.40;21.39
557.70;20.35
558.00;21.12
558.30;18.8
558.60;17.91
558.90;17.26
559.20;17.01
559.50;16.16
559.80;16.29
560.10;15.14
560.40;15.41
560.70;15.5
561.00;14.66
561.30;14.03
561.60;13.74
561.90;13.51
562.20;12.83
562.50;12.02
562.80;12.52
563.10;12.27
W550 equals 0.21 nm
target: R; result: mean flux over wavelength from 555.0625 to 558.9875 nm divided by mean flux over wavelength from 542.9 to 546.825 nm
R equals 1.94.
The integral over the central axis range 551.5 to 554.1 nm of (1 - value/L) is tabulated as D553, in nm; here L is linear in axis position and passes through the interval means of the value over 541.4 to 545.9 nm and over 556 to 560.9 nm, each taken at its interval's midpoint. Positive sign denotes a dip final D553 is 0.09 nm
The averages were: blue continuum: 10.9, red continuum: 18.9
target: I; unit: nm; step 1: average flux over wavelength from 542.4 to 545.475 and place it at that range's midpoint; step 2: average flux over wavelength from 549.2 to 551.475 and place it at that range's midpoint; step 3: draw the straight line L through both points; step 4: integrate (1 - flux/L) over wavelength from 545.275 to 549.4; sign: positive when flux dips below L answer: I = 0.27 nm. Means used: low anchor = 11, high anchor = 12.6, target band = 11.1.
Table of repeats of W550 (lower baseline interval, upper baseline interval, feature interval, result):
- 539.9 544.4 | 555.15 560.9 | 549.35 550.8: 0.26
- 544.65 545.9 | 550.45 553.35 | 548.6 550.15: 0.14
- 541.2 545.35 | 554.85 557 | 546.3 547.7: 0.33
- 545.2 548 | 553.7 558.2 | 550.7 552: 0.21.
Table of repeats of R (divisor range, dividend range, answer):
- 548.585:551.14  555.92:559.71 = 1.66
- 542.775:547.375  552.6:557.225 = 1.82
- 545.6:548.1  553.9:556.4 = 1.91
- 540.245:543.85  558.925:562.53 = 1.37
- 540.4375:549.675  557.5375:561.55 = 1.53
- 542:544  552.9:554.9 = 1.60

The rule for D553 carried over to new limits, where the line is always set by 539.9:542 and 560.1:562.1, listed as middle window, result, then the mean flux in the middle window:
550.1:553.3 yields -0.297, 13.8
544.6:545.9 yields 0.045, 10.9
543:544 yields -0.016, 11.2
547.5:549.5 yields 0.122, 11.2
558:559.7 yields -0.448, 17.7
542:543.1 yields -0.032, 11.1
